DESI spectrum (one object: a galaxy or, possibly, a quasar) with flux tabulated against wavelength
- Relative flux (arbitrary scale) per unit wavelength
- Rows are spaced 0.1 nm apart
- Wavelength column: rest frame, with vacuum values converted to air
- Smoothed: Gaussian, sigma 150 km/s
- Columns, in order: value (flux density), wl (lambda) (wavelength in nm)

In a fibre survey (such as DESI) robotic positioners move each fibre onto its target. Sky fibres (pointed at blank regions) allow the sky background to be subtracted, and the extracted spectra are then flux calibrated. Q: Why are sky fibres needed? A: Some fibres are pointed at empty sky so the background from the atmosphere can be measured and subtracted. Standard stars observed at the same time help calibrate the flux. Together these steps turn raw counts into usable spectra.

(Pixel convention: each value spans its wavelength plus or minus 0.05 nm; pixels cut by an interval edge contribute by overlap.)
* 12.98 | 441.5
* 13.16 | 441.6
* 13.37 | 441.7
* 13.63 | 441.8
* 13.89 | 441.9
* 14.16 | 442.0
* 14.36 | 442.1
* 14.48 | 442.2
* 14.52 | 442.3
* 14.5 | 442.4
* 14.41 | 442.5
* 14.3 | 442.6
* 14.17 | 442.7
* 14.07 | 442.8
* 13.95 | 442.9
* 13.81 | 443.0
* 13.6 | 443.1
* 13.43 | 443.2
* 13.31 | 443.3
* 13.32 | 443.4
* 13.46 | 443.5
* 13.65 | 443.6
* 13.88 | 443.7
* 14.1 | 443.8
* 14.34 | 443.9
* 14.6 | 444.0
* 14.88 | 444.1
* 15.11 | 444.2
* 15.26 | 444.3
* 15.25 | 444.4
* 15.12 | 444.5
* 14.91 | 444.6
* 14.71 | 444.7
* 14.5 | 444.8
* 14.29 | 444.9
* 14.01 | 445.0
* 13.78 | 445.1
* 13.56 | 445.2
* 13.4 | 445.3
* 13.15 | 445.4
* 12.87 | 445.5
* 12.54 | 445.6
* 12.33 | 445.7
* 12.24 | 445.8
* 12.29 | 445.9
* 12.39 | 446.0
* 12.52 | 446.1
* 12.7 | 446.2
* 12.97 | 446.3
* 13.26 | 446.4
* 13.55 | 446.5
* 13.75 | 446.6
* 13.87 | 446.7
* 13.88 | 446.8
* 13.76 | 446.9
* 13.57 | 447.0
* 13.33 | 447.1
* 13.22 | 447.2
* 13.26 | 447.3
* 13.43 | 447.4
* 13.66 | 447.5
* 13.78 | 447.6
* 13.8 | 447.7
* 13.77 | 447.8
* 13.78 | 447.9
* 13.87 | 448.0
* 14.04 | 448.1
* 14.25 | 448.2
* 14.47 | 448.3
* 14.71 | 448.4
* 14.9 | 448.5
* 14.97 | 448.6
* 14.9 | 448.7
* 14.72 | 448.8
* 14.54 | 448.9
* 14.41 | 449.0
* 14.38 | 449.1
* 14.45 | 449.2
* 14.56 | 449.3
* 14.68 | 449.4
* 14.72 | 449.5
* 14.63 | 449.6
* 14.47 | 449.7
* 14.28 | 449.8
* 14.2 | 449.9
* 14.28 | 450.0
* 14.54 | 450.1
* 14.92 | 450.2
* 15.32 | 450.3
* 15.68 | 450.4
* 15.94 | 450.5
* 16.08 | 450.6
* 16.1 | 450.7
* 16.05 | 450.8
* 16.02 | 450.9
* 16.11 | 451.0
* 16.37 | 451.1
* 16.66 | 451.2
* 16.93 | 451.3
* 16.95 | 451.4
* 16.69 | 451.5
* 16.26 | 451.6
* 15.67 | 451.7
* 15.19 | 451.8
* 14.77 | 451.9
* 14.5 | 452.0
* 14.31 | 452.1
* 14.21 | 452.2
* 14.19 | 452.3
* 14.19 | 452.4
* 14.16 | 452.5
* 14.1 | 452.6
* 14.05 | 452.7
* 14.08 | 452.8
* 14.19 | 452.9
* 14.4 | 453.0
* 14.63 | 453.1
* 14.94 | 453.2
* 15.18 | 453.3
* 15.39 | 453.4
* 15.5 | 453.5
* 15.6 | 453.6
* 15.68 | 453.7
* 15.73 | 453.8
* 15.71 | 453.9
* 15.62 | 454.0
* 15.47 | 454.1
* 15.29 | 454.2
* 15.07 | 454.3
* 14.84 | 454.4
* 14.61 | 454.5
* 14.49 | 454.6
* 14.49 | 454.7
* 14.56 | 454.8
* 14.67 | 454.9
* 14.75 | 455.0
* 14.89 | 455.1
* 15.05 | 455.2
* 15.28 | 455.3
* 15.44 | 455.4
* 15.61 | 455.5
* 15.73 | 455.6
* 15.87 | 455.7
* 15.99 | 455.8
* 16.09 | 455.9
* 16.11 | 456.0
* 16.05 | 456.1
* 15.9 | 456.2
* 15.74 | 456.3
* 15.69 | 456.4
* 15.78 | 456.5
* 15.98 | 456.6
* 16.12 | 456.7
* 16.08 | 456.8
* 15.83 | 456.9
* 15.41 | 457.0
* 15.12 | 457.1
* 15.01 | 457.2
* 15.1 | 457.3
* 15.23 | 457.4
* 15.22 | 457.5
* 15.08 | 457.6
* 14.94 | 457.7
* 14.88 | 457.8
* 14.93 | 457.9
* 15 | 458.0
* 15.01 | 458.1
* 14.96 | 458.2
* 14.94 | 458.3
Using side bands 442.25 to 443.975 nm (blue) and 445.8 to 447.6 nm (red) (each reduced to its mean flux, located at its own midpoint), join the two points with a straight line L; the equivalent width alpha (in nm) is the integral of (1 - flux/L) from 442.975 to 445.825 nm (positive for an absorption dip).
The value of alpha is -0.05 nm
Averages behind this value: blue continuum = 13.9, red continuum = 13.2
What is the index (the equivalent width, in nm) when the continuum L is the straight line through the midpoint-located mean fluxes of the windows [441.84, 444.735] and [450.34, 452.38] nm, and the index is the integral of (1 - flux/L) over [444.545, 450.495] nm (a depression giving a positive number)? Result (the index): 0.43 nm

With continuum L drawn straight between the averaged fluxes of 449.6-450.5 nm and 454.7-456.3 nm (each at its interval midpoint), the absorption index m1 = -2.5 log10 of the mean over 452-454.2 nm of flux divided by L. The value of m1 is 0.02 mag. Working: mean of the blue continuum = 14.8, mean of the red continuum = 15.4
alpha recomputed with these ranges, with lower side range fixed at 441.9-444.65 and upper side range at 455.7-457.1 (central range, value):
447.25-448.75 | 0.074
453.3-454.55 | 0.016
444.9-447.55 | 0.252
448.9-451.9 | -0.047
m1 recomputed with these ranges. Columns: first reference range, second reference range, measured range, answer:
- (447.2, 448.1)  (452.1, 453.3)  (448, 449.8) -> -0.06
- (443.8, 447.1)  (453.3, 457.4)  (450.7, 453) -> -0.03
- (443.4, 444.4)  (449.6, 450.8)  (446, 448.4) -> 0.09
